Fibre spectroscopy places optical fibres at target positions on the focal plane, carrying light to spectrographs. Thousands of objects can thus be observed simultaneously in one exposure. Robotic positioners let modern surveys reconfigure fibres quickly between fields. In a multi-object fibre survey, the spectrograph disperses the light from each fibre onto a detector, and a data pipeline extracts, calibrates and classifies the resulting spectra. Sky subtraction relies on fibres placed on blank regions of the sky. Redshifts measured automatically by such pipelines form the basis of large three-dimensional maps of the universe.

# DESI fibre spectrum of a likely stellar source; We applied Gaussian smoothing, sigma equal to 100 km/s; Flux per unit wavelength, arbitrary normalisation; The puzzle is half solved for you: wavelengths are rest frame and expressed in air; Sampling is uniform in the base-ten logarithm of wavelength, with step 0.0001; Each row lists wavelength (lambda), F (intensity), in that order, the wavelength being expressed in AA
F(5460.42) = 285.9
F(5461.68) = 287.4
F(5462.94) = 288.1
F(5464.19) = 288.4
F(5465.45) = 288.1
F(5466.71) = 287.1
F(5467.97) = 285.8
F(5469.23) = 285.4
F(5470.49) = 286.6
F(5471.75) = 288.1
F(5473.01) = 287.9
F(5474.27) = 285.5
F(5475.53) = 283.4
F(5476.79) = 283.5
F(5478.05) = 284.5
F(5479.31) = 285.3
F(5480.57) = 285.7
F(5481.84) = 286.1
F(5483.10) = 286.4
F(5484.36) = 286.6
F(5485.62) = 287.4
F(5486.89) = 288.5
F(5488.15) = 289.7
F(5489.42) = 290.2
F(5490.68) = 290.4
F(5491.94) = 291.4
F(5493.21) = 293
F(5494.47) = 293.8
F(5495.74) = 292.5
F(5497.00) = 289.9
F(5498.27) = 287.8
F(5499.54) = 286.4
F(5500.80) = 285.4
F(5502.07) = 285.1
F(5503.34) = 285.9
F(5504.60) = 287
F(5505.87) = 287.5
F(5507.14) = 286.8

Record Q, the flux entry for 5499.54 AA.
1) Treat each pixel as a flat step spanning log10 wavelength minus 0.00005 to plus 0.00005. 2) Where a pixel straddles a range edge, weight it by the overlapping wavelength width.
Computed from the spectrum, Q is 286.4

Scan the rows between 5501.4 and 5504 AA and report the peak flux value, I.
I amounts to 285.9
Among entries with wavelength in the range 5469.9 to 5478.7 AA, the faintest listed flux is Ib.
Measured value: 283.4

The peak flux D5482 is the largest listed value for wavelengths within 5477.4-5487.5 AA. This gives 288.5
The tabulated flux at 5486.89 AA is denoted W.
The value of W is 288.5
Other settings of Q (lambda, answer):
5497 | 289.9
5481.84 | 286.1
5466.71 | 287.1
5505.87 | 287.5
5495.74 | 292.5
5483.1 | 286.4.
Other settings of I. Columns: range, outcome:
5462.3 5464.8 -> 288.4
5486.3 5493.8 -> 293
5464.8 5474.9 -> 288.1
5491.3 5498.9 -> 293.8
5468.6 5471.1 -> 286.6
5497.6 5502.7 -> 287.8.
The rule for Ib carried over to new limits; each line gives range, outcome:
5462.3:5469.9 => 285.4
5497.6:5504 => 285.1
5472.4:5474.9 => 285.5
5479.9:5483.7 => 285.7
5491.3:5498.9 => 287.8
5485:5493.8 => 287.4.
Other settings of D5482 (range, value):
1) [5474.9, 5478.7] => 284.5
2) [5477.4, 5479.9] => 285.3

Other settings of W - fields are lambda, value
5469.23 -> 285.4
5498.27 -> 287.8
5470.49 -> 286.6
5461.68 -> 287.4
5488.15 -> 289.7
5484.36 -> 286.6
